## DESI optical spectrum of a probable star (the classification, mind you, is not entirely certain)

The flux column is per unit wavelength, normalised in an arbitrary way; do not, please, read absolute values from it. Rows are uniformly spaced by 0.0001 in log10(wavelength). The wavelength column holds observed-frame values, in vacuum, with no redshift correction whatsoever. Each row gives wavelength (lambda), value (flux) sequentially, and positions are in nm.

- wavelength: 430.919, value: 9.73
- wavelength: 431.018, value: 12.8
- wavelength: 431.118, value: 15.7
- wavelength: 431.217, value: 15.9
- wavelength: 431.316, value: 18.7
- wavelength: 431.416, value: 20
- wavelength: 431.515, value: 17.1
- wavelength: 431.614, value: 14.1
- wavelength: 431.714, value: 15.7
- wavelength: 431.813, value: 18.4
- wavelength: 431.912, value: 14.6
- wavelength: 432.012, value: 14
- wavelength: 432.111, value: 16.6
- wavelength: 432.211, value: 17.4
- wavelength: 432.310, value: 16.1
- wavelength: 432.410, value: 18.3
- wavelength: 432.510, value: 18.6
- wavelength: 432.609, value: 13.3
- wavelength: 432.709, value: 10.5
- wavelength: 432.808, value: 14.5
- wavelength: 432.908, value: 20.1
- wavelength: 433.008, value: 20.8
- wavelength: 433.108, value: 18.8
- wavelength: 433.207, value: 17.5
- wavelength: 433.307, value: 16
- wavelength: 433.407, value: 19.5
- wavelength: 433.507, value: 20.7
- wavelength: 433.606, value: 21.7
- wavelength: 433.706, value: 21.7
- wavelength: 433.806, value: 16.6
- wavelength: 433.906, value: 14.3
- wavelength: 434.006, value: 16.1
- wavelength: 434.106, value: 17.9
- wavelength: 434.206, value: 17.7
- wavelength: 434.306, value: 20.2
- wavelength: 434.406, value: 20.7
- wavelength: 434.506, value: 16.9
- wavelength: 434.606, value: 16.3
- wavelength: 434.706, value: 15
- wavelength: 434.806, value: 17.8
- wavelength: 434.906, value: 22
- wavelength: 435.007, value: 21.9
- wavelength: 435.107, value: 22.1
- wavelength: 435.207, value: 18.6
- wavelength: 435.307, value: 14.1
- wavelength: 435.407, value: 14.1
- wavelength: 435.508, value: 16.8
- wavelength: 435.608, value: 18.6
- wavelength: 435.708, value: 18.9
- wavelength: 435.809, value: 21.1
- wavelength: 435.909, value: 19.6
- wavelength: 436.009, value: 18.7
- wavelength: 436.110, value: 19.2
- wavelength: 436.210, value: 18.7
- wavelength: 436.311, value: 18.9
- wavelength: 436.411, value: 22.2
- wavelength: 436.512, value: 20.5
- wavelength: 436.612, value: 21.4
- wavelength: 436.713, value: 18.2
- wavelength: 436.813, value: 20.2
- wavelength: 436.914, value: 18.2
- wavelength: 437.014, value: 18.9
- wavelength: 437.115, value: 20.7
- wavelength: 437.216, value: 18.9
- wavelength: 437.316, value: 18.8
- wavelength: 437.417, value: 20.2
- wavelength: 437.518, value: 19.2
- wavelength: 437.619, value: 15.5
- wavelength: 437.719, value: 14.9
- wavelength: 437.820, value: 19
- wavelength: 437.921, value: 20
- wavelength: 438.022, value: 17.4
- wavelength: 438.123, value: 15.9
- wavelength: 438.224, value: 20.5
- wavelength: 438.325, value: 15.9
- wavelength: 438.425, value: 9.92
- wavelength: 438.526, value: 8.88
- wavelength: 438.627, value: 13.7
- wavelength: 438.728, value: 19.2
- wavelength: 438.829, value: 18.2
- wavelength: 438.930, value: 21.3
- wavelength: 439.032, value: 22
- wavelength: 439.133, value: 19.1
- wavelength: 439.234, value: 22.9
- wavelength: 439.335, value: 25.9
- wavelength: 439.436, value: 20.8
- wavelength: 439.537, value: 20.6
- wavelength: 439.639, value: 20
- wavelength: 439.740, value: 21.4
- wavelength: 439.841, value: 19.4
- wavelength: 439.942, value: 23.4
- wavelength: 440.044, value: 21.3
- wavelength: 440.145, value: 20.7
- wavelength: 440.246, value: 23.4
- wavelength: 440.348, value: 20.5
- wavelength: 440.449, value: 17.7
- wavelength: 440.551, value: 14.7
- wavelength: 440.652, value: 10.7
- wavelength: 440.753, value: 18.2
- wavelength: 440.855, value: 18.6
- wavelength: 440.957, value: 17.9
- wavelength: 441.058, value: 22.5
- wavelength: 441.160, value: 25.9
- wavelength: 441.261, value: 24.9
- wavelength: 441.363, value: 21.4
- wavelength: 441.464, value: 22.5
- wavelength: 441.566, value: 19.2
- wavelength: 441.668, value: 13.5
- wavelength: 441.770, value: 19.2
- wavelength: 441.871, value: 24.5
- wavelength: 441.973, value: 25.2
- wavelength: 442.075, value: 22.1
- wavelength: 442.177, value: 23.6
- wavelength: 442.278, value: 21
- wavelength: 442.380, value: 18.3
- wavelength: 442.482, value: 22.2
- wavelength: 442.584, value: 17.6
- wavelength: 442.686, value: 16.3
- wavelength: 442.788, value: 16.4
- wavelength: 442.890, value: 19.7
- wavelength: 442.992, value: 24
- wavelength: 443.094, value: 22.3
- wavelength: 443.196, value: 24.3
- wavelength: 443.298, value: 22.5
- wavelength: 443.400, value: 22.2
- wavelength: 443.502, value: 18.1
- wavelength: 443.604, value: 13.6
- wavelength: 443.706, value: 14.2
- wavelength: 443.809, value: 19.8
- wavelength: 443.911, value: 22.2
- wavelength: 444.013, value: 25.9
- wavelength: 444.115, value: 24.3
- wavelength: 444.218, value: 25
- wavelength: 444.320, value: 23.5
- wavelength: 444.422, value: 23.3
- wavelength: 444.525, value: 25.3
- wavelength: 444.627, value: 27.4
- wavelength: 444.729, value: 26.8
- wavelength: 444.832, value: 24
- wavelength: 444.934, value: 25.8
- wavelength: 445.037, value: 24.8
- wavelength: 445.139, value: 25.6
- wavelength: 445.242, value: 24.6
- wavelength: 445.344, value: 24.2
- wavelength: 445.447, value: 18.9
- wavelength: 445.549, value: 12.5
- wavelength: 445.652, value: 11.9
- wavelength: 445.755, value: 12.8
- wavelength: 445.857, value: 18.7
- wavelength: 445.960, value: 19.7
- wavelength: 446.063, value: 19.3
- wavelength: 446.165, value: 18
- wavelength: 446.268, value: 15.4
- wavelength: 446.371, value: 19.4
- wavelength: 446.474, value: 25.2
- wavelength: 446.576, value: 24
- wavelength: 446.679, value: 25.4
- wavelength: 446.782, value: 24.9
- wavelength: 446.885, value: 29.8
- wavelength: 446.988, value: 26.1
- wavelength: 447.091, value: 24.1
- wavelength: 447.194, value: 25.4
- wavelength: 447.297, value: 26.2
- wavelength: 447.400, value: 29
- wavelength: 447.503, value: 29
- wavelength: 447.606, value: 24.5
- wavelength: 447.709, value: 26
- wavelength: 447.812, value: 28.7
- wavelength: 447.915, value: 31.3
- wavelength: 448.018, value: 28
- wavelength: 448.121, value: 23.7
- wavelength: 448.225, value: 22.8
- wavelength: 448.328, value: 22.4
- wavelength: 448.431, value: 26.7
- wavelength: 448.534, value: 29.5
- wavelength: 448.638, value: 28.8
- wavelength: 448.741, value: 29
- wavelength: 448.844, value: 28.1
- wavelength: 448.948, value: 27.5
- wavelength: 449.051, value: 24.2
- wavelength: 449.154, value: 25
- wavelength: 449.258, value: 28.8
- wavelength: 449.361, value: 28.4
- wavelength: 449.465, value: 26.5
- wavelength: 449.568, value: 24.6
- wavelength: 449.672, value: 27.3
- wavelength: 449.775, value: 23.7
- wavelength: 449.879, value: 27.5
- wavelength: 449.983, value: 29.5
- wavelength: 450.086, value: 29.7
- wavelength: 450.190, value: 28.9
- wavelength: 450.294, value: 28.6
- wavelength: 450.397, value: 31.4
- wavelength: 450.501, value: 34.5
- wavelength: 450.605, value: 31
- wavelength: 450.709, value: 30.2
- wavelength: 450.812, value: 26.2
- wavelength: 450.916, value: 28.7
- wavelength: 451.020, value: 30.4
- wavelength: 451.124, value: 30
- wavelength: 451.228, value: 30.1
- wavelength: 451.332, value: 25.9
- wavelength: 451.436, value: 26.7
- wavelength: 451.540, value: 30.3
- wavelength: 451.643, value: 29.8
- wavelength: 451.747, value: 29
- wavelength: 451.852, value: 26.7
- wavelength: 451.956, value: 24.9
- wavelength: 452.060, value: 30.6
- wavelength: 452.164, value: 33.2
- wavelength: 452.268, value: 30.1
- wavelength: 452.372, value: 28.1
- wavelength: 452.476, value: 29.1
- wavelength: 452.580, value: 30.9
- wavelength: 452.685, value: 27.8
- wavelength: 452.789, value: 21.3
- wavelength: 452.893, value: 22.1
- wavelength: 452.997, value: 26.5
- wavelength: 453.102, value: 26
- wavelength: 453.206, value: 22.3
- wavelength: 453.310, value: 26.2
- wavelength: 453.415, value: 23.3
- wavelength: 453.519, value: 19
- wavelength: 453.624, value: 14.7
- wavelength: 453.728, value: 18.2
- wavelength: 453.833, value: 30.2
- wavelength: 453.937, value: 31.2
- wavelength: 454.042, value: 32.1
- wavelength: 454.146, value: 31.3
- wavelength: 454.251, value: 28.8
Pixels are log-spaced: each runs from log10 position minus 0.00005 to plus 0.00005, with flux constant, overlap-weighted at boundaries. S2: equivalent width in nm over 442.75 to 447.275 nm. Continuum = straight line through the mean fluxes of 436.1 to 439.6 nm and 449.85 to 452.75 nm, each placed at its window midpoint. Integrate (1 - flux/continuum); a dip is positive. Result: 0.45 nm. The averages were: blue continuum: 18.7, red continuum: 29.3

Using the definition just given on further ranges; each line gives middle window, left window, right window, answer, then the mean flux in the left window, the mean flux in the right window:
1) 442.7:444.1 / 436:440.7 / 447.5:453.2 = 0.139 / 18.9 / 27.8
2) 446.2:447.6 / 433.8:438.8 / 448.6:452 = 0.053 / 18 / 28.2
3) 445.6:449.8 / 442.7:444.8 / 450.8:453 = 0.068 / 22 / 28.2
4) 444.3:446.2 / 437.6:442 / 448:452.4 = 0.191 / 19.3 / 28.1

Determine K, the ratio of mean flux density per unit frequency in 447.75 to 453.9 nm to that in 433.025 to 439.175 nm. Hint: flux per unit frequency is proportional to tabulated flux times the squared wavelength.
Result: 1.59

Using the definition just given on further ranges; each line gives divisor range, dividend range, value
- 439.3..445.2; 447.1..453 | 1.35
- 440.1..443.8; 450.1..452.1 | 1.52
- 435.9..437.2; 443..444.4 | 1.13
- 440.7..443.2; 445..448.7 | 1.16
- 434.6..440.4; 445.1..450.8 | 1.39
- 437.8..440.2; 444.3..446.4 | 1.13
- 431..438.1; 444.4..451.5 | 1.51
